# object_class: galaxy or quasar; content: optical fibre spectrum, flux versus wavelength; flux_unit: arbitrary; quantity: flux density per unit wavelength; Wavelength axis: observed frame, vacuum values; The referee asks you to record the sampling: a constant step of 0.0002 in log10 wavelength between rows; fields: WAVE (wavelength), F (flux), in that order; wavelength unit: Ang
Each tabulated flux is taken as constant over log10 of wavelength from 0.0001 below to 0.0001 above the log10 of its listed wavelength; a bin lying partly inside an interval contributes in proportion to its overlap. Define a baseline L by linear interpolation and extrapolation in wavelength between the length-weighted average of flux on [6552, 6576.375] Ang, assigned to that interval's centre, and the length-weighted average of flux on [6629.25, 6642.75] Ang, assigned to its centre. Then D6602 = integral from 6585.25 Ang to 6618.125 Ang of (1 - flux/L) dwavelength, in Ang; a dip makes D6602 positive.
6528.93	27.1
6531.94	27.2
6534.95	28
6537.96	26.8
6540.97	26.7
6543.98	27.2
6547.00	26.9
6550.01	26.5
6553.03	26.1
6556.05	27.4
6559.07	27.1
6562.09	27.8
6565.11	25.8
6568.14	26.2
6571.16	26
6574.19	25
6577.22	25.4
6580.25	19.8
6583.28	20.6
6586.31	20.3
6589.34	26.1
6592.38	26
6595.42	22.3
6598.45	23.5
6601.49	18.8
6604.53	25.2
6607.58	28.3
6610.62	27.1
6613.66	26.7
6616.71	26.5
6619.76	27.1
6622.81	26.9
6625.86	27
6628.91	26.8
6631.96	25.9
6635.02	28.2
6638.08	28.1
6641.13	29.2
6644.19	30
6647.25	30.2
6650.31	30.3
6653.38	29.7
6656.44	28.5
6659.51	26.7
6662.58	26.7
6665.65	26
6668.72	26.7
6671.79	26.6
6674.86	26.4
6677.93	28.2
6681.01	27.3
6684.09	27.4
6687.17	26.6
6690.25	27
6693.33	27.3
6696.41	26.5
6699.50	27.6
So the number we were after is 3.0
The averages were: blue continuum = 26.4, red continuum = 27.8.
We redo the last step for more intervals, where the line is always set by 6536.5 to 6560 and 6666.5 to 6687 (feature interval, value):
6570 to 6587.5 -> 2.6 Ang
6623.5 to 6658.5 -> -1.9 Ang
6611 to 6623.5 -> 0.1 Ang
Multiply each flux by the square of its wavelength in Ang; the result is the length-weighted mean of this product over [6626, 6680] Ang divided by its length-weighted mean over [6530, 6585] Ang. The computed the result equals 1.11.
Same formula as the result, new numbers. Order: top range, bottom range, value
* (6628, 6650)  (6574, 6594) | 1.25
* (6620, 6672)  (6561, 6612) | 1.17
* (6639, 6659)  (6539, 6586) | 1.19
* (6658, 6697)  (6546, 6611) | 1.11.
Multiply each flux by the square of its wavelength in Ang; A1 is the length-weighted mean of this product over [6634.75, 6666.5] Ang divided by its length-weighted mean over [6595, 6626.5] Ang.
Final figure 1.1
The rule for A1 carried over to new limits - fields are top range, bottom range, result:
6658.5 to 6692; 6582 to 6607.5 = 1.19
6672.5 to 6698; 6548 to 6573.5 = 1.06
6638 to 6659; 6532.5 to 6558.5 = 1.12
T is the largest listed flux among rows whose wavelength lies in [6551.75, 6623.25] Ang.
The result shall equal 28.3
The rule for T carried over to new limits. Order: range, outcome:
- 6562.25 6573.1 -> 26.2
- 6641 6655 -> 30.3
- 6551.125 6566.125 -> 27.8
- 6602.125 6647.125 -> 30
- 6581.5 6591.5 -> 26.1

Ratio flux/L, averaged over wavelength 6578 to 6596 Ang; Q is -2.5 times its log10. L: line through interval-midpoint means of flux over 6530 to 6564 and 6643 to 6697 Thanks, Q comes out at 0.201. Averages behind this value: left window 27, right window 27.7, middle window 22.6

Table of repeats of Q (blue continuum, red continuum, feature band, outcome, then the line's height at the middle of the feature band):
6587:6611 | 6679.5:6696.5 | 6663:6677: 0.00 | 26.5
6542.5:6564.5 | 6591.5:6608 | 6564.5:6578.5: 0.00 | 25.7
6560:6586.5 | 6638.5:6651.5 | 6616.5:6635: 0.06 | 28.3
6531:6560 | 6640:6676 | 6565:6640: 0.10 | 27.5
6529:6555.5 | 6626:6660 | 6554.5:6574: 0.03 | 27.3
